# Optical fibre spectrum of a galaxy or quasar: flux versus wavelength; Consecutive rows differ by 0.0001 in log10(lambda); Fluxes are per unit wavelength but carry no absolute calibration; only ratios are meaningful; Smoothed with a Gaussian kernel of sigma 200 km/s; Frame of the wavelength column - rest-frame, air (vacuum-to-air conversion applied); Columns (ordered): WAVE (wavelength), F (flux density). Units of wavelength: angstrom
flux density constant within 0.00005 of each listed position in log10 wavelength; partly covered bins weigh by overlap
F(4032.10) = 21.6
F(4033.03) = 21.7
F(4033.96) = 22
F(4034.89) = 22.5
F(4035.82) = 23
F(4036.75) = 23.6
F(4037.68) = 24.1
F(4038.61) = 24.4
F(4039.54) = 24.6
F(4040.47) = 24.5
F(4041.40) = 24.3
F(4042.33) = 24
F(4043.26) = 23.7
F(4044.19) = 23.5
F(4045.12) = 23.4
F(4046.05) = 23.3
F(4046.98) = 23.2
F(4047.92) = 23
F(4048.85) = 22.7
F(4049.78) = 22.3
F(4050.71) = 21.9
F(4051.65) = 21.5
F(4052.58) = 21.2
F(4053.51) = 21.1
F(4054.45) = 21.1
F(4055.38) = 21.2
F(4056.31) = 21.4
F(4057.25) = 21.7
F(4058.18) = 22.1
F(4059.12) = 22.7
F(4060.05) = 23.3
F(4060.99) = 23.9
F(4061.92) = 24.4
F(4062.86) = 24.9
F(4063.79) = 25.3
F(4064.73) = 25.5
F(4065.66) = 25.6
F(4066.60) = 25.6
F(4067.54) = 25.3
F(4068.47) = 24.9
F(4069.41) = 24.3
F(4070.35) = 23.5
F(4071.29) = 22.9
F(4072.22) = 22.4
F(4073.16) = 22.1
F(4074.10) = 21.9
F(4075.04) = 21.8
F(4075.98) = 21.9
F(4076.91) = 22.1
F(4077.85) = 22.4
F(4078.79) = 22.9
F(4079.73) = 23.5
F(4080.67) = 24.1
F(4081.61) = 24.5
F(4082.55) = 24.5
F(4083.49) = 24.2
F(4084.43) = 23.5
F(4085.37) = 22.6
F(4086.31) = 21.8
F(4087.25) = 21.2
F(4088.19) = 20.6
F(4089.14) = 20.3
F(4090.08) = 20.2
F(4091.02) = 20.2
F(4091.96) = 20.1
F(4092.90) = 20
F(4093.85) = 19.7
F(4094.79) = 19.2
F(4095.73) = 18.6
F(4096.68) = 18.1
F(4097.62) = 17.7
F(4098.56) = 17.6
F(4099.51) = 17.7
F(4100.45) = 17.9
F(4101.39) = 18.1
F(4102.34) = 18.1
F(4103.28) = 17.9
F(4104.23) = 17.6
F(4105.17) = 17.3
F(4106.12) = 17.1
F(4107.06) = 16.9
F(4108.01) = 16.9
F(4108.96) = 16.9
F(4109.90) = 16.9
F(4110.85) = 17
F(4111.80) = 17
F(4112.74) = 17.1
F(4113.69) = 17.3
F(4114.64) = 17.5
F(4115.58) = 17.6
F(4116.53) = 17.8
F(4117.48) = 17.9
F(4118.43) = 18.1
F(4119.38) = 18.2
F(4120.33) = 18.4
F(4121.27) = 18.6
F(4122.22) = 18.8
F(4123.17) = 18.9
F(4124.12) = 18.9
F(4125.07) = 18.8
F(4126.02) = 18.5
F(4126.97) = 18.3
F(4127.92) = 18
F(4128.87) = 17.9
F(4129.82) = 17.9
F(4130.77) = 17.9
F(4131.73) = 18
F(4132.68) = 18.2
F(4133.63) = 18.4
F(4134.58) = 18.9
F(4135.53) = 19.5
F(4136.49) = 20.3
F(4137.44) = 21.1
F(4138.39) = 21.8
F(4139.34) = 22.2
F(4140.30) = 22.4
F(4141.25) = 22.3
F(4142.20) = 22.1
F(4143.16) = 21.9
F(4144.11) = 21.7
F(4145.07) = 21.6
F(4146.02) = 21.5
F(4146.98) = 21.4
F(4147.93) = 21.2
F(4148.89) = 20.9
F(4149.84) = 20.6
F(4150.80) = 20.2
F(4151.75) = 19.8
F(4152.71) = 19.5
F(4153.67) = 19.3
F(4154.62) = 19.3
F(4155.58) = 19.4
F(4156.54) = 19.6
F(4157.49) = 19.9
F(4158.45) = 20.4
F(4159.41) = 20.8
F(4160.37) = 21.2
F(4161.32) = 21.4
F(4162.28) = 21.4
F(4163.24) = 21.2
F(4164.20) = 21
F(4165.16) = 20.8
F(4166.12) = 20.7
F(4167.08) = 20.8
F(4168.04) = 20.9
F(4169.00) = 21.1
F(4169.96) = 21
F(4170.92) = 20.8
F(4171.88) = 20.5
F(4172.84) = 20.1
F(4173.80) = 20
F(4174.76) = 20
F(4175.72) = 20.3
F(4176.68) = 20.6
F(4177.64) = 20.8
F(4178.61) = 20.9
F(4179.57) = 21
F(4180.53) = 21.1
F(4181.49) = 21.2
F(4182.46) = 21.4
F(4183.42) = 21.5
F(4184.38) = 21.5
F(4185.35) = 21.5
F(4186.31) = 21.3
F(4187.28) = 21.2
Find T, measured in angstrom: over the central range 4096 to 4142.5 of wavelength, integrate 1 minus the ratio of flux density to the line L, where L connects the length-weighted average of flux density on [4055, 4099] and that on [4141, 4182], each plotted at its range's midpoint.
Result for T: 6.6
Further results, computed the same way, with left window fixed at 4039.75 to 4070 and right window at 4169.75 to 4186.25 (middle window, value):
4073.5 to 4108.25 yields 3.6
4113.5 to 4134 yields 3.5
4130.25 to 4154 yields 1.2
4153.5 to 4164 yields 0.4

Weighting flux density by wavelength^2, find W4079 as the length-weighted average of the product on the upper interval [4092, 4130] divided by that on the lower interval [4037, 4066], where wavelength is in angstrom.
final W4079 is 0.80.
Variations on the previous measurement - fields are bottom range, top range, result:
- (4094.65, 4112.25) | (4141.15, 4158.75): 1.20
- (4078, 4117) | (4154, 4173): 1.10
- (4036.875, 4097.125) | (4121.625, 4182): 0.93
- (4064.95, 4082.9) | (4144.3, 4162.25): 0.91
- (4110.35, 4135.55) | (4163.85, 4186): 1.18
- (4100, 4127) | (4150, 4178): 1.18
